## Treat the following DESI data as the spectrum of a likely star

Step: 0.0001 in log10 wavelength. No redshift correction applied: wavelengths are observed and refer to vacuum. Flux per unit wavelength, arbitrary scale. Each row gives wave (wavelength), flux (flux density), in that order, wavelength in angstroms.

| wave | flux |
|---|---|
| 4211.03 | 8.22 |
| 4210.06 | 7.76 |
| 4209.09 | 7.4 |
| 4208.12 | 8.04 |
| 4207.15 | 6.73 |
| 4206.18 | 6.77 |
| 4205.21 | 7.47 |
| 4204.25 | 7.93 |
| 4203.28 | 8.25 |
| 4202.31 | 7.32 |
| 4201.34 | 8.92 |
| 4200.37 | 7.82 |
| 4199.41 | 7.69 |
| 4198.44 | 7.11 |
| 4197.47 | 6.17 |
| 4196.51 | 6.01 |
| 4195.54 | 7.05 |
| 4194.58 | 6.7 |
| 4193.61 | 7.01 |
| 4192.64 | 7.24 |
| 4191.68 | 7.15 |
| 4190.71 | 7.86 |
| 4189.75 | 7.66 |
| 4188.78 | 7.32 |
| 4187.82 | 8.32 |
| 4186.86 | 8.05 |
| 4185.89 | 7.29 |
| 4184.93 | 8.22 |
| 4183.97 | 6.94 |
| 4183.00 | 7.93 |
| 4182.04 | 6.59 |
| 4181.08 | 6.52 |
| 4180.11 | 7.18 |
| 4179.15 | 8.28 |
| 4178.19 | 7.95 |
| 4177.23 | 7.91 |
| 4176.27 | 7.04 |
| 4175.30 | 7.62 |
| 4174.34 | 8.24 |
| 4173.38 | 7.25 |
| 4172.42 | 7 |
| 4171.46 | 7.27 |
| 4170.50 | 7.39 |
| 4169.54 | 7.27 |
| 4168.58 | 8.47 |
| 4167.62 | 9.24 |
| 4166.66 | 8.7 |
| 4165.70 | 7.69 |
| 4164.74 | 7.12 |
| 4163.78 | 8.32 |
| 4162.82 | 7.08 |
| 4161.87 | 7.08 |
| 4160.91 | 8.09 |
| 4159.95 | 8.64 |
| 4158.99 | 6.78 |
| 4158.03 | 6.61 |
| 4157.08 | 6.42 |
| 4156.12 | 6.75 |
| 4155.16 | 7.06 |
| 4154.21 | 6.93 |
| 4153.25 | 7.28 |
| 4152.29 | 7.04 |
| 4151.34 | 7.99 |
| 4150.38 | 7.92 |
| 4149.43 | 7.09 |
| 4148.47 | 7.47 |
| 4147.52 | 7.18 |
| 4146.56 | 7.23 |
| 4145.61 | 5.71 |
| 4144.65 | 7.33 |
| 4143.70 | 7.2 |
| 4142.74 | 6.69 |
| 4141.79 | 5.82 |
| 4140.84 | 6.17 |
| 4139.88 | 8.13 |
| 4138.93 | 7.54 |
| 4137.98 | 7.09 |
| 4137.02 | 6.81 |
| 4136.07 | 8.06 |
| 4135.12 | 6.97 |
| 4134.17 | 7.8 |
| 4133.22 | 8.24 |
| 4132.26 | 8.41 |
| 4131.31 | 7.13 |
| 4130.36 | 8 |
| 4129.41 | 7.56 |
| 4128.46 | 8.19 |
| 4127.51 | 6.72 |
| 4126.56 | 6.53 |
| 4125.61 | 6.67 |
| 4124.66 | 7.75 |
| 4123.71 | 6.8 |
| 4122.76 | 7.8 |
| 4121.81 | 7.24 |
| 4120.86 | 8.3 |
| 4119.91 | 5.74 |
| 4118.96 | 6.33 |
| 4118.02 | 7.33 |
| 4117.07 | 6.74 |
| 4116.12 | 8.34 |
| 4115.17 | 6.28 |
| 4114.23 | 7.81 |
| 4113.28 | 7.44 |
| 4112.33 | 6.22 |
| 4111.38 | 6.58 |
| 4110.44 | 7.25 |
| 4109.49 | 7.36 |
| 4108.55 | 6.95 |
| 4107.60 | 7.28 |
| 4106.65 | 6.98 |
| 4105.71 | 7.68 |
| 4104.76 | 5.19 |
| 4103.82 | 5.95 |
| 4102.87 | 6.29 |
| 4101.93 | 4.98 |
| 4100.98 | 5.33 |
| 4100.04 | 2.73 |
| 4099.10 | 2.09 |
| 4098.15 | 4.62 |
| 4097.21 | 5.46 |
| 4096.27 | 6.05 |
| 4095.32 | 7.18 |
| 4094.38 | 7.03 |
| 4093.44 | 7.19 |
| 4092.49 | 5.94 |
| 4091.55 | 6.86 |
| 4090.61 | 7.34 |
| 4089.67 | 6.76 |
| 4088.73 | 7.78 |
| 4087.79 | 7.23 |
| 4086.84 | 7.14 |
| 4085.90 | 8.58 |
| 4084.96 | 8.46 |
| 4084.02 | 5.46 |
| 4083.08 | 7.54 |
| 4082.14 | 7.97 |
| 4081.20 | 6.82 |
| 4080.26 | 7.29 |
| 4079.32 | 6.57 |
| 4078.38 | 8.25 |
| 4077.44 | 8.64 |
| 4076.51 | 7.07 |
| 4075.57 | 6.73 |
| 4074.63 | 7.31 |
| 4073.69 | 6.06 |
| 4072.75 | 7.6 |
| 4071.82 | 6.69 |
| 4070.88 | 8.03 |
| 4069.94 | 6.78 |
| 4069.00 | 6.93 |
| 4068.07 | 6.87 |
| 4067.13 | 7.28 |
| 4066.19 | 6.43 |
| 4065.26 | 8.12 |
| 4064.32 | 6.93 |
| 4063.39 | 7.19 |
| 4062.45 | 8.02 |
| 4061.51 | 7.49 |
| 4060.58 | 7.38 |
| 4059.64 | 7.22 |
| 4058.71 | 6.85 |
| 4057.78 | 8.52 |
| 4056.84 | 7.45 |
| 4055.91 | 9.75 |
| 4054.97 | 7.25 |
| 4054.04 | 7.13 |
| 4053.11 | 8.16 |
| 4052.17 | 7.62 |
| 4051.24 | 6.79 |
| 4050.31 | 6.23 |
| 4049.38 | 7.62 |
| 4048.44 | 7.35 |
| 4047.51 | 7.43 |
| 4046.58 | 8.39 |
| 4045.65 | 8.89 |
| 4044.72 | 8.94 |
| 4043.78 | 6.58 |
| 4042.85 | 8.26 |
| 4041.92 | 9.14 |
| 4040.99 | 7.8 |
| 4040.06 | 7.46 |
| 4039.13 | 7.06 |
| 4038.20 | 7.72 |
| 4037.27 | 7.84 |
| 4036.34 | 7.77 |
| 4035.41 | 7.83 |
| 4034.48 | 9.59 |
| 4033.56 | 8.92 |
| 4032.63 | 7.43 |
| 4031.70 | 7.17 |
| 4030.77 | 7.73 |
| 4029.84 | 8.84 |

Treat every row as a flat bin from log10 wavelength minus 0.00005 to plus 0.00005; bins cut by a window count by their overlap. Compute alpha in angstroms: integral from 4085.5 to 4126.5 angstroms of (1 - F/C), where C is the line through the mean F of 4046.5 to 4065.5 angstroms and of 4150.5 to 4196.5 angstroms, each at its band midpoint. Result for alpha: 4.9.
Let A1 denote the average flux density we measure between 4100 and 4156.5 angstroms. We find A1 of 7.02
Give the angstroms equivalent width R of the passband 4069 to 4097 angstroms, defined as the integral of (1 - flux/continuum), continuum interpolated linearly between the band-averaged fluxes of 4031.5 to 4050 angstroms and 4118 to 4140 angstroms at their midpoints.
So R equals 1.87 angstroms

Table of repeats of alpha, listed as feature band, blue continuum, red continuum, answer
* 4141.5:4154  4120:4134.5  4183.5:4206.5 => 0.6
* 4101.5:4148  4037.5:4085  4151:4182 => 2.6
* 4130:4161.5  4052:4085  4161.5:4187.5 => 1.2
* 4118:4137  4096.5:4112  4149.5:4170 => -2.4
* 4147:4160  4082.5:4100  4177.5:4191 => 0.1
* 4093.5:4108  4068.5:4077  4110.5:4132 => 2.9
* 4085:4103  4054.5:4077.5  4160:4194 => 3.0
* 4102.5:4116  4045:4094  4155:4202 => 1.0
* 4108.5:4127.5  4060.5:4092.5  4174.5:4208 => 0.7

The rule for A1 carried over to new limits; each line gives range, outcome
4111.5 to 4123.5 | 7.1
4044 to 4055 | 7.64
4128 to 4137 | 7.77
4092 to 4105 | 5.44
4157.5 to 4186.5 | 7.59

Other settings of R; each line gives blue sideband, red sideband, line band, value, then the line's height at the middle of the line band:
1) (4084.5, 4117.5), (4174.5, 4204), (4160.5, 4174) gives -0.92 angstroms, 7.22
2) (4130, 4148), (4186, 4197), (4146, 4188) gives -1.33 angstroms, 7.27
